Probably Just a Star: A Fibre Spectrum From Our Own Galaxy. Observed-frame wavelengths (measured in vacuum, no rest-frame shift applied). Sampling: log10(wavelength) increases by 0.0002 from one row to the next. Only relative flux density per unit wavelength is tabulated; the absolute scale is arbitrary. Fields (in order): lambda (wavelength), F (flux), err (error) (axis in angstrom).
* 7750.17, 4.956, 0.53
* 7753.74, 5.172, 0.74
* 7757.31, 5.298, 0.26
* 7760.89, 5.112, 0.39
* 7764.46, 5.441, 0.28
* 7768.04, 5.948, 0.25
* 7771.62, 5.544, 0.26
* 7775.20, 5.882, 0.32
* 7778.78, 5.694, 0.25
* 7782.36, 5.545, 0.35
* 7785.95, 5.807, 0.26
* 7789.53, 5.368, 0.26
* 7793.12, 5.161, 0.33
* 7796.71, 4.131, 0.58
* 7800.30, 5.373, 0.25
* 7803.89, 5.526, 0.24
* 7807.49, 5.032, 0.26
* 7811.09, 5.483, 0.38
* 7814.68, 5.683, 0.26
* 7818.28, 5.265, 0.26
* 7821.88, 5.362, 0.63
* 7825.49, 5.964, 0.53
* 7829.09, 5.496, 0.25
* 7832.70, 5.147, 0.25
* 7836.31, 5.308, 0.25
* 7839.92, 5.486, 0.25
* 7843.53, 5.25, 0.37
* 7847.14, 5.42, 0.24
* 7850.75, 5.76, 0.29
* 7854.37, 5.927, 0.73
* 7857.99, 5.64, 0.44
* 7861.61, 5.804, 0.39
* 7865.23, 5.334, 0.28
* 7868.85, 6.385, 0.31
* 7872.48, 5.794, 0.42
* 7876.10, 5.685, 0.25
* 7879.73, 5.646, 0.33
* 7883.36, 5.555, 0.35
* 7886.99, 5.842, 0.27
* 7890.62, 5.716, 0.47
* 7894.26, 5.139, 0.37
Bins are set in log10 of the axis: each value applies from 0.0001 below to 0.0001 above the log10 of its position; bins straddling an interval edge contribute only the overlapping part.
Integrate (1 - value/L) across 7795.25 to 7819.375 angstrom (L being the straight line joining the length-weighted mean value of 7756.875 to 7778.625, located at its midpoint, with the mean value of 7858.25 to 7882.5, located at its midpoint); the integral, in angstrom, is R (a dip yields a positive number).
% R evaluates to 1.8 angstrom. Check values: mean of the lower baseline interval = 5.56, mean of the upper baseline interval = 5.76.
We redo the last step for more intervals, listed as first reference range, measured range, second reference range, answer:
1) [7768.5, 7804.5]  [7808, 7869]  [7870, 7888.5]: 0.59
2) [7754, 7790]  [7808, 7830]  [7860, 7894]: 0.45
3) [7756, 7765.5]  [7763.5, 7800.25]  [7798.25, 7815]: -0.90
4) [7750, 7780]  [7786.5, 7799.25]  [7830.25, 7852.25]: 1.03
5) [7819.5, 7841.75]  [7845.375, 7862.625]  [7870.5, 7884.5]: -0.43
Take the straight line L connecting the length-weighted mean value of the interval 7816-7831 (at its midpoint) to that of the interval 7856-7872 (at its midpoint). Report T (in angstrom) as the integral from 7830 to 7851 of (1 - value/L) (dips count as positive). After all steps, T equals 1.0 angstrom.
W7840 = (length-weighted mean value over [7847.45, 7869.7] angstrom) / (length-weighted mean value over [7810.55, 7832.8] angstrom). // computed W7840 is 1.0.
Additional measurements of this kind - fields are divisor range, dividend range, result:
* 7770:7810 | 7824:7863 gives 1.04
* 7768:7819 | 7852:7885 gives 1.06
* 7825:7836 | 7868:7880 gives 1.08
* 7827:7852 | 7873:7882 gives 1.05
